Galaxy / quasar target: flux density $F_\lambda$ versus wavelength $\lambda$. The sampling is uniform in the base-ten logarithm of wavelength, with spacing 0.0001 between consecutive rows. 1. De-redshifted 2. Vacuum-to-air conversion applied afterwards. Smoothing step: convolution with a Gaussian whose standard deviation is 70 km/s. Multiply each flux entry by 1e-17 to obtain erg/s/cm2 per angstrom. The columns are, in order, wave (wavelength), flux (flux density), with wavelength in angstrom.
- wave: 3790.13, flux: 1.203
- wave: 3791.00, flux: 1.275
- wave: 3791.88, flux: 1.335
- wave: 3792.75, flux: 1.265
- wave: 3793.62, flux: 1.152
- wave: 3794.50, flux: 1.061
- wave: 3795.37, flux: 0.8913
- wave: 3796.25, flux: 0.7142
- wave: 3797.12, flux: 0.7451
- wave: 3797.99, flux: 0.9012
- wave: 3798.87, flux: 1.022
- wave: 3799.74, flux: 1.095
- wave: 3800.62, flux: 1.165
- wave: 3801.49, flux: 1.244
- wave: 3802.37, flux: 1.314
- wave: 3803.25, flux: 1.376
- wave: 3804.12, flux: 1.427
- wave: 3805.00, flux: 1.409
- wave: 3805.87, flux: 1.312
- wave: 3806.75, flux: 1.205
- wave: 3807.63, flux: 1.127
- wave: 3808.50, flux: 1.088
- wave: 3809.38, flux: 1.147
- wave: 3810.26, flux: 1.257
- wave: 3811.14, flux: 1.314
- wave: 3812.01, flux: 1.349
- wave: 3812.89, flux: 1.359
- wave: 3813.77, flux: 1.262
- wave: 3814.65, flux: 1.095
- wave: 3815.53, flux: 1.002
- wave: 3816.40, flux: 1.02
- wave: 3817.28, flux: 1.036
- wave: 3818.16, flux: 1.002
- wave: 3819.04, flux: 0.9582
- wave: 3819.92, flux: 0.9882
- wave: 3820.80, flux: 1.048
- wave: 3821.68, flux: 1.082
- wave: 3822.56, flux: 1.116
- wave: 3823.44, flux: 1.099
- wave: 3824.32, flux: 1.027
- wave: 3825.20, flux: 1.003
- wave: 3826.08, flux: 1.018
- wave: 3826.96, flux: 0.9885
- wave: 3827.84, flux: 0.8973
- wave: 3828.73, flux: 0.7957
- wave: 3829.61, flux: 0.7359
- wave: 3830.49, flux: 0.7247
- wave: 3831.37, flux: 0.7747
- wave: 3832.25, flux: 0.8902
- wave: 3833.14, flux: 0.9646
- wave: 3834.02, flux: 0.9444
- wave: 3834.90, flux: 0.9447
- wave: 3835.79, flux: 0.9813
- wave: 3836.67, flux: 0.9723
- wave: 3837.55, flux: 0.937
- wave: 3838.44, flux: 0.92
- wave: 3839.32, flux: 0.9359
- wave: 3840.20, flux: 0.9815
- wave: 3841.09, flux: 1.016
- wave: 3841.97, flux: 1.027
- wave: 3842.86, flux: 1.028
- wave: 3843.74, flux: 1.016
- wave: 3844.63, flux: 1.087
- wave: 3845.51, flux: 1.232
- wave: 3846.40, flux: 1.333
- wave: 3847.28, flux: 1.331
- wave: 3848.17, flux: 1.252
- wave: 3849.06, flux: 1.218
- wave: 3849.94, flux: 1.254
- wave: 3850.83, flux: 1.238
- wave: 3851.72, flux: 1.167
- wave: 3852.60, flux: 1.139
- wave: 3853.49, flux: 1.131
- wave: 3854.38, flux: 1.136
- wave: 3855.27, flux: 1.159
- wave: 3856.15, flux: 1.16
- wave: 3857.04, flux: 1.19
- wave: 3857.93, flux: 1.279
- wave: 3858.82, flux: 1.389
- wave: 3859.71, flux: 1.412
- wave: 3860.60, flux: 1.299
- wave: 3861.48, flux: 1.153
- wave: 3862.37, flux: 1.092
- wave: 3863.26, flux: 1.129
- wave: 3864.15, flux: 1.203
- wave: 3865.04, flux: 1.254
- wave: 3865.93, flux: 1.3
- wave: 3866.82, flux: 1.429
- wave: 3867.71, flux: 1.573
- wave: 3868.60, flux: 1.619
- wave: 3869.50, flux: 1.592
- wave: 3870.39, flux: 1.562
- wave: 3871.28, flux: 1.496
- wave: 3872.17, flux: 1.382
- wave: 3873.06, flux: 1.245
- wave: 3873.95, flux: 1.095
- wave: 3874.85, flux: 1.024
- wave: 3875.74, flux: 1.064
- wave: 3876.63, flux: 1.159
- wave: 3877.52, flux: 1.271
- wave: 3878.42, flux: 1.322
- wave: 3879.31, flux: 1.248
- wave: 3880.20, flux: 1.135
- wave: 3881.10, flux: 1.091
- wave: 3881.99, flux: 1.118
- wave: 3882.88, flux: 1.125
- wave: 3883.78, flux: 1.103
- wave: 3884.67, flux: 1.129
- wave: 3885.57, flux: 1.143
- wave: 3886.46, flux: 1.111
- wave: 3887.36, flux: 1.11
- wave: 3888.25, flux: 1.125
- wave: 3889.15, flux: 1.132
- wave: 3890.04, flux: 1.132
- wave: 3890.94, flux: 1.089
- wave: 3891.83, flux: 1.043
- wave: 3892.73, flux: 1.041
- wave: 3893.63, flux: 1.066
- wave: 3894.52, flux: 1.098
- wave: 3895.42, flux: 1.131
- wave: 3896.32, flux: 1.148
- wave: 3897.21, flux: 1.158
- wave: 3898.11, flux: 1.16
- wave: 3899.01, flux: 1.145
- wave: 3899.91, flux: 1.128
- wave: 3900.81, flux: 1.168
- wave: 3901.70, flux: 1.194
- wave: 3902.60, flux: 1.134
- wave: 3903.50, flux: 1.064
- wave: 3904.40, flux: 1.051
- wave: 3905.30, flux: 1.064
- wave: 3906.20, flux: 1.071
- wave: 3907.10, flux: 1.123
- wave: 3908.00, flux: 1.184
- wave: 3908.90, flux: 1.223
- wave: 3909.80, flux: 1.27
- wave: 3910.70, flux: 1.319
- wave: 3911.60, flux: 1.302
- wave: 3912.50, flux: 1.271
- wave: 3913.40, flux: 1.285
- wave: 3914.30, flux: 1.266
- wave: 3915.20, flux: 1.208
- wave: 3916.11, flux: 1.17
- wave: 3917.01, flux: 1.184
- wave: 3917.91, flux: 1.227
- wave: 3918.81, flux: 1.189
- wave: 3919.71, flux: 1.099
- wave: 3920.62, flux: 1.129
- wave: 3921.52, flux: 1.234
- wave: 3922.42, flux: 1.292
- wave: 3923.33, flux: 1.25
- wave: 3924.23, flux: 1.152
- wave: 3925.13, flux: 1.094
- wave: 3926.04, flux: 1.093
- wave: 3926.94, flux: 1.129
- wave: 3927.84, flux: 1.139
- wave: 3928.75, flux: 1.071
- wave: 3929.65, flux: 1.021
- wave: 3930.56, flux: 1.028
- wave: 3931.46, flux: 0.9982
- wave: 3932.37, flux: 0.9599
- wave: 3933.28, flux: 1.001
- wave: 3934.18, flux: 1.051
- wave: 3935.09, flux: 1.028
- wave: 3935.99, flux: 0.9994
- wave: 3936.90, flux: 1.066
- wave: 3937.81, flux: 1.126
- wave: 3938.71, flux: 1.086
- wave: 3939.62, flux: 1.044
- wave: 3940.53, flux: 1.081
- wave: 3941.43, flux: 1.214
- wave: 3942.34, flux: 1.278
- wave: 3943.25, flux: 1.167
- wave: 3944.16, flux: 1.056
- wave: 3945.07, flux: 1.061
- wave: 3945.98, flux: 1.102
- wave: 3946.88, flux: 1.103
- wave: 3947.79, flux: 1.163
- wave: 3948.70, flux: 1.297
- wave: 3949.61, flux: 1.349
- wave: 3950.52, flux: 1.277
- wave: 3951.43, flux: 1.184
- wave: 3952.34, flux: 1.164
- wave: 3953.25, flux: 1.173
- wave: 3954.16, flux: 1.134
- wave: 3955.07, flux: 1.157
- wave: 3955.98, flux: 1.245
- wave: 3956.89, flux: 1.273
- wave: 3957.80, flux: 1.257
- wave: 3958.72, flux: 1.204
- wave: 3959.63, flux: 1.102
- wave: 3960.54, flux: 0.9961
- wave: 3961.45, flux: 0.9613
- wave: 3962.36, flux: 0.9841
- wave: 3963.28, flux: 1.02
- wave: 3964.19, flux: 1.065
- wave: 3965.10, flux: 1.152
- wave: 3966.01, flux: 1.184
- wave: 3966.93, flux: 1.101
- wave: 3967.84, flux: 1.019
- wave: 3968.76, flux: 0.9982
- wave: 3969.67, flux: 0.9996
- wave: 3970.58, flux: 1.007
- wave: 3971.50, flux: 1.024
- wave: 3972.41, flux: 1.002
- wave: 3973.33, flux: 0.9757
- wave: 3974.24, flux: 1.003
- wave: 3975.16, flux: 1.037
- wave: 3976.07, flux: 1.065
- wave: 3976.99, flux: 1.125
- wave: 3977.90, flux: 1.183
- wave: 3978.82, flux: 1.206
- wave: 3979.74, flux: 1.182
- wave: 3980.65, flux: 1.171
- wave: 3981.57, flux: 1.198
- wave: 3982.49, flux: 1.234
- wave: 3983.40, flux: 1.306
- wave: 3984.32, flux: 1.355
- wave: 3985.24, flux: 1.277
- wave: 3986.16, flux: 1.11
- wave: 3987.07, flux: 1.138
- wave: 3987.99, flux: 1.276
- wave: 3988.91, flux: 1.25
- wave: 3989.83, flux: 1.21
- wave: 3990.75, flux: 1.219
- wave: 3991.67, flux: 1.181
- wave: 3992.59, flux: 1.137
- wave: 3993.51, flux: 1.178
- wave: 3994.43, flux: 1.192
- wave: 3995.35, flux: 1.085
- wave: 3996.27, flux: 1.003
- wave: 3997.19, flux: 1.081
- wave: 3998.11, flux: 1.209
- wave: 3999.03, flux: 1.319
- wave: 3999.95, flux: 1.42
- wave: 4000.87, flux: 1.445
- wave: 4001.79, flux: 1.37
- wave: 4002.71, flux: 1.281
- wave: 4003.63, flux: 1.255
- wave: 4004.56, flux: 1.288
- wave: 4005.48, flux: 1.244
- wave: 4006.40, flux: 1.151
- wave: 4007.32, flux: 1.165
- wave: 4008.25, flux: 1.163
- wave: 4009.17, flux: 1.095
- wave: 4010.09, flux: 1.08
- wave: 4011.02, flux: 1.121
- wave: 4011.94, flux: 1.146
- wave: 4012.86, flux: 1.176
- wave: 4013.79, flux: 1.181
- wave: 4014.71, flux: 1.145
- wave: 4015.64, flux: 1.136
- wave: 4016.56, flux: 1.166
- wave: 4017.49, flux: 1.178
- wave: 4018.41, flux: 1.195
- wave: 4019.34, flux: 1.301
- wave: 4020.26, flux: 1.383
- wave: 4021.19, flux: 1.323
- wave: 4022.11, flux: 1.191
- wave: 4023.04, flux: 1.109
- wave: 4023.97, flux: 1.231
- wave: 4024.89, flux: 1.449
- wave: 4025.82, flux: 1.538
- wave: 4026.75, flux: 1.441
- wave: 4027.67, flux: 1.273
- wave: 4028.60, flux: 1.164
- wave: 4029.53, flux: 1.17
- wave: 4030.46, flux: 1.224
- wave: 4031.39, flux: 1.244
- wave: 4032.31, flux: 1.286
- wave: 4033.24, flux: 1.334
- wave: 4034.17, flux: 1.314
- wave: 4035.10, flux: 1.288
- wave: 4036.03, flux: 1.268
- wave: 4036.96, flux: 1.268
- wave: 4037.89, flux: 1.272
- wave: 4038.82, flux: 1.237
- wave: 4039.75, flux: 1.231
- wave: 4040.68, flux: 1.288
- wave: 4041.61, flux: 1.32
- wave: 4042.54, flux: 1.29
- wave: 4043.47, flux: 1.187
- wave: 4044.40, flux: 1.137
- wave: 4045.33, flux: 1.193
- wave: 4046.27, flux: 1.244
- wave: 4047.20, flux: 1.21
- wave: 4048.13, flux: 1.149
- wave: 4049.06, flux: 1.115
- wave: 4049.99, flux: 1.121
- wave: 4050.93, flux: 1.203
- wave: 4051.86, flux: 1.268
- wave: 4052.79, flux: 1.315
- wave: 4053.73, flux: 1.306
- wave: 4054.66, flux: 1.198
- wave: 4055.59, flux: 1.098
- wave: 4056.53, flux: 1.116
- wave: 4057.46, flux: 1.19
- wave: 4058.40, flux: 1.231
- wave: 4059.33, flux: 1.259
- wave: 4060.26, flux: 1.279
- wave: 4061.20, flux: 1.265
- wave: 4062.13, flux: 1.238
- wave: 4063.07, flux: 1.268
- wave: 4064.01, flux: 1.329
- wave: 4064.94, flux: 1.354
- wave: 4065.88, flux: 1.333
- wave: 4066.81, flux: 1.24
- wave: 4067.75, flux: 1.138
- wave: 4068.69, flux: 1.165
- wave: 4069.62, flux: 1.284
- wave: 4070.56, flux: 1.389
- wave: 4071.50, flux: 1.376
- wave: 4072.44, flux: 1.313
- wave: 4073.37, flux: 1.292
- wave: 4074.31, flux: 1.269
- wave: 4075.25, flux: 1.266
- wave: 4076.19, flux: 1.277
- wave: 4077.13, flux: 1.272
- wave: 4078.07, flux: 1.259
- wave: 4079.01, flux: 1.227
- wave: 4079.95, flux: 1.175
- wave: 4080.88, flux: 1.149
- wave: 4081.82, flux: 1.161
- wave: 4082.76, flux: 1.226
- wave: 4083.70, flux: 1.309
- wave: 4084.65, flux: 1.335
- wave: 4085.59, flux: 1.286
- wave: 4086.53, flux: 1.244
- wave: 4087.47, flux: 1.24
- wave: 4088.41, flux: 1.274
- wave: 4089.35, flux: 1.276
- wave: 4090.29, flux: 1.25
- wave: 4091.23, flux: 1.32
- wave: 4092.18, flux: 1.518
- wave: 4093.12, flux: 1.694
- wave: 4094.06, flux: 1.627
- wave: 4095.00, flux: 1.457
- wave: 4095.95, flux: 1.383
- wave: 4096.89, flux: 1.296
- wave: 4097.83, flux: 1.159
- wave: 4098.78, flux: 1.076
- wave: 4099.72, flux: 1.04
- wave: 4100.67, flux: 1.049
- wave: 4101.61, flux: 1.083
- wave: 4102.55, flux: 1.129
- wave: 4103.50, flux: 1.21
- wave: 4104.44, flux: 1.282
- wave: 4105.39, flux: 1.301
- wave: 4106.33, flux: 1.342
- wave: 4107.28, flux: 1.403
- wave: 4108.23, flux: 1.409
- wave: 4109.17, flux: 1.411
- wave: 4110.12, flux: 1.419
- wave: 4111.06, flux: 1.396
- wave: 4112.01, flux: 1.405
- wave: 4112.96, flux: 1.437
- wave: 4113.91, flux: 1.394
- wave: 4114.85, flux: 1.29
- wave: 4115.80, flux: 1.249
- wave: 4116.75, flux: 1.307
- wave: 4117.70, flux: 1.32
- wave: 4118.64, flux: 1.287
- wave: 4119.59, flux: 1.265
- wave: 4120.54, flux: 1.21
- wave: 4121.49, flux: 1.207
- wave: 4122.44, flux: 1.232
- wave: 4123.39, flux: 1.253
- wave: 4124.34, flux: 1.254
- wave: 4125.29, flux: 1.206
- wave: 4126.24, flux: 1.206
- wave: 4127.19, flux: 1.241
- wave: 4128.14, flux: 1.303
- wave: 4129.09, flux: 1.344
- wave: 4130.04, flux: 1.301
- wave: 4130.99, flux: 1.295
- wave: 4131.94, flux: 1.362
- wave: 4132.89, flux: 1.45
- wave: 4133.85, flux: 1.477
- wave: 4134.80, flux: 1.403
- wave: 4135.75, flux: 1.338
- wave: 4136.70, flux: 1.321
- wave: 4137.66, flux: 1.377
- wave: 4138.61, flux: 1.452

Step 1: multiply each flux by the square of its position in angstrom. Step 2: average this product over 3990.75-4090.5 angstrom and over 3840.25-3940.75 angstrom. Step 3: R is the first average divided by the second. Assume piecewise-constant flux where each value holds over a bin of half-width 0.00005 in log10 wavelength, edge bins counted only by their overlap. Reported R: 1.14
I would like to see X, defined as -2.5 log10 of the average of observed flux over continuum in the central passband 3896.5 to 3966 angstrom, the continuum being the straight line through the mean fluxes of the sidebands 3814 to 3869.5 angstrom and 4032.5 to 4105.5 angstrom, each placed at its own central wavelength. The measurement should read 0.02 mag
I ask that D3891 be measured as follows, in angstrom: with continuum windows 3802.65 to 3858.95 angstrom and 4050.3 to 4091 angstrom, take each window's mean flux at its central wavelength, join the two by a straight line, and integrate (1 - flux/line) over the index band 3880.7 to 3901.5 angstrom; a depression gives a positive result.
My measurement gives 0.3 angstrom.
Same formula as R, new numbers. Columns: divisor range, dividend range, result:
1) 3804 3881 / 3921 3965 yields 1.03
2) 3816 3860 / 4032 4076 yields 1.32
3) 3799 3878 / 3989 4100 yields 1.20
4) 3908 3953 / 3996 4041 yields 1.13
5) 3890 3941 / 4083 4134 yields 1.27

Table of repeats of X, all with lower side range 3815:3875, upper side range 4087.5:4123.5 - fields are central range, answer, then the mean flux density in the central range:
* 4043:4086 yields 0.03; 1.24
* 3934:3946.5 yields 0.09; 1.1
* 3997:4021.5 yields 0.01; 1.22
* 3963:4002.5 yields 0.06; 1.16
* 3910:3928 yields -0.03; 1.2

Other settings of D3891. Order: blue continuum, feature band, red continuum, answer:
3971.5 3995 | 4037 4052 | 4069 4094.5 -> 0.4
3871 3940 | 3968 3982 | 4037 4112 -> 1.4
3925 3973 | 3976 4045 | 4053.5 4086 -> -2.9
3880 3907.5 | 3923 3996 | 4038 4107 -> 2.4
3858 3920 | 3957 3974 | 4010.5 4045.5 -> 2.3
